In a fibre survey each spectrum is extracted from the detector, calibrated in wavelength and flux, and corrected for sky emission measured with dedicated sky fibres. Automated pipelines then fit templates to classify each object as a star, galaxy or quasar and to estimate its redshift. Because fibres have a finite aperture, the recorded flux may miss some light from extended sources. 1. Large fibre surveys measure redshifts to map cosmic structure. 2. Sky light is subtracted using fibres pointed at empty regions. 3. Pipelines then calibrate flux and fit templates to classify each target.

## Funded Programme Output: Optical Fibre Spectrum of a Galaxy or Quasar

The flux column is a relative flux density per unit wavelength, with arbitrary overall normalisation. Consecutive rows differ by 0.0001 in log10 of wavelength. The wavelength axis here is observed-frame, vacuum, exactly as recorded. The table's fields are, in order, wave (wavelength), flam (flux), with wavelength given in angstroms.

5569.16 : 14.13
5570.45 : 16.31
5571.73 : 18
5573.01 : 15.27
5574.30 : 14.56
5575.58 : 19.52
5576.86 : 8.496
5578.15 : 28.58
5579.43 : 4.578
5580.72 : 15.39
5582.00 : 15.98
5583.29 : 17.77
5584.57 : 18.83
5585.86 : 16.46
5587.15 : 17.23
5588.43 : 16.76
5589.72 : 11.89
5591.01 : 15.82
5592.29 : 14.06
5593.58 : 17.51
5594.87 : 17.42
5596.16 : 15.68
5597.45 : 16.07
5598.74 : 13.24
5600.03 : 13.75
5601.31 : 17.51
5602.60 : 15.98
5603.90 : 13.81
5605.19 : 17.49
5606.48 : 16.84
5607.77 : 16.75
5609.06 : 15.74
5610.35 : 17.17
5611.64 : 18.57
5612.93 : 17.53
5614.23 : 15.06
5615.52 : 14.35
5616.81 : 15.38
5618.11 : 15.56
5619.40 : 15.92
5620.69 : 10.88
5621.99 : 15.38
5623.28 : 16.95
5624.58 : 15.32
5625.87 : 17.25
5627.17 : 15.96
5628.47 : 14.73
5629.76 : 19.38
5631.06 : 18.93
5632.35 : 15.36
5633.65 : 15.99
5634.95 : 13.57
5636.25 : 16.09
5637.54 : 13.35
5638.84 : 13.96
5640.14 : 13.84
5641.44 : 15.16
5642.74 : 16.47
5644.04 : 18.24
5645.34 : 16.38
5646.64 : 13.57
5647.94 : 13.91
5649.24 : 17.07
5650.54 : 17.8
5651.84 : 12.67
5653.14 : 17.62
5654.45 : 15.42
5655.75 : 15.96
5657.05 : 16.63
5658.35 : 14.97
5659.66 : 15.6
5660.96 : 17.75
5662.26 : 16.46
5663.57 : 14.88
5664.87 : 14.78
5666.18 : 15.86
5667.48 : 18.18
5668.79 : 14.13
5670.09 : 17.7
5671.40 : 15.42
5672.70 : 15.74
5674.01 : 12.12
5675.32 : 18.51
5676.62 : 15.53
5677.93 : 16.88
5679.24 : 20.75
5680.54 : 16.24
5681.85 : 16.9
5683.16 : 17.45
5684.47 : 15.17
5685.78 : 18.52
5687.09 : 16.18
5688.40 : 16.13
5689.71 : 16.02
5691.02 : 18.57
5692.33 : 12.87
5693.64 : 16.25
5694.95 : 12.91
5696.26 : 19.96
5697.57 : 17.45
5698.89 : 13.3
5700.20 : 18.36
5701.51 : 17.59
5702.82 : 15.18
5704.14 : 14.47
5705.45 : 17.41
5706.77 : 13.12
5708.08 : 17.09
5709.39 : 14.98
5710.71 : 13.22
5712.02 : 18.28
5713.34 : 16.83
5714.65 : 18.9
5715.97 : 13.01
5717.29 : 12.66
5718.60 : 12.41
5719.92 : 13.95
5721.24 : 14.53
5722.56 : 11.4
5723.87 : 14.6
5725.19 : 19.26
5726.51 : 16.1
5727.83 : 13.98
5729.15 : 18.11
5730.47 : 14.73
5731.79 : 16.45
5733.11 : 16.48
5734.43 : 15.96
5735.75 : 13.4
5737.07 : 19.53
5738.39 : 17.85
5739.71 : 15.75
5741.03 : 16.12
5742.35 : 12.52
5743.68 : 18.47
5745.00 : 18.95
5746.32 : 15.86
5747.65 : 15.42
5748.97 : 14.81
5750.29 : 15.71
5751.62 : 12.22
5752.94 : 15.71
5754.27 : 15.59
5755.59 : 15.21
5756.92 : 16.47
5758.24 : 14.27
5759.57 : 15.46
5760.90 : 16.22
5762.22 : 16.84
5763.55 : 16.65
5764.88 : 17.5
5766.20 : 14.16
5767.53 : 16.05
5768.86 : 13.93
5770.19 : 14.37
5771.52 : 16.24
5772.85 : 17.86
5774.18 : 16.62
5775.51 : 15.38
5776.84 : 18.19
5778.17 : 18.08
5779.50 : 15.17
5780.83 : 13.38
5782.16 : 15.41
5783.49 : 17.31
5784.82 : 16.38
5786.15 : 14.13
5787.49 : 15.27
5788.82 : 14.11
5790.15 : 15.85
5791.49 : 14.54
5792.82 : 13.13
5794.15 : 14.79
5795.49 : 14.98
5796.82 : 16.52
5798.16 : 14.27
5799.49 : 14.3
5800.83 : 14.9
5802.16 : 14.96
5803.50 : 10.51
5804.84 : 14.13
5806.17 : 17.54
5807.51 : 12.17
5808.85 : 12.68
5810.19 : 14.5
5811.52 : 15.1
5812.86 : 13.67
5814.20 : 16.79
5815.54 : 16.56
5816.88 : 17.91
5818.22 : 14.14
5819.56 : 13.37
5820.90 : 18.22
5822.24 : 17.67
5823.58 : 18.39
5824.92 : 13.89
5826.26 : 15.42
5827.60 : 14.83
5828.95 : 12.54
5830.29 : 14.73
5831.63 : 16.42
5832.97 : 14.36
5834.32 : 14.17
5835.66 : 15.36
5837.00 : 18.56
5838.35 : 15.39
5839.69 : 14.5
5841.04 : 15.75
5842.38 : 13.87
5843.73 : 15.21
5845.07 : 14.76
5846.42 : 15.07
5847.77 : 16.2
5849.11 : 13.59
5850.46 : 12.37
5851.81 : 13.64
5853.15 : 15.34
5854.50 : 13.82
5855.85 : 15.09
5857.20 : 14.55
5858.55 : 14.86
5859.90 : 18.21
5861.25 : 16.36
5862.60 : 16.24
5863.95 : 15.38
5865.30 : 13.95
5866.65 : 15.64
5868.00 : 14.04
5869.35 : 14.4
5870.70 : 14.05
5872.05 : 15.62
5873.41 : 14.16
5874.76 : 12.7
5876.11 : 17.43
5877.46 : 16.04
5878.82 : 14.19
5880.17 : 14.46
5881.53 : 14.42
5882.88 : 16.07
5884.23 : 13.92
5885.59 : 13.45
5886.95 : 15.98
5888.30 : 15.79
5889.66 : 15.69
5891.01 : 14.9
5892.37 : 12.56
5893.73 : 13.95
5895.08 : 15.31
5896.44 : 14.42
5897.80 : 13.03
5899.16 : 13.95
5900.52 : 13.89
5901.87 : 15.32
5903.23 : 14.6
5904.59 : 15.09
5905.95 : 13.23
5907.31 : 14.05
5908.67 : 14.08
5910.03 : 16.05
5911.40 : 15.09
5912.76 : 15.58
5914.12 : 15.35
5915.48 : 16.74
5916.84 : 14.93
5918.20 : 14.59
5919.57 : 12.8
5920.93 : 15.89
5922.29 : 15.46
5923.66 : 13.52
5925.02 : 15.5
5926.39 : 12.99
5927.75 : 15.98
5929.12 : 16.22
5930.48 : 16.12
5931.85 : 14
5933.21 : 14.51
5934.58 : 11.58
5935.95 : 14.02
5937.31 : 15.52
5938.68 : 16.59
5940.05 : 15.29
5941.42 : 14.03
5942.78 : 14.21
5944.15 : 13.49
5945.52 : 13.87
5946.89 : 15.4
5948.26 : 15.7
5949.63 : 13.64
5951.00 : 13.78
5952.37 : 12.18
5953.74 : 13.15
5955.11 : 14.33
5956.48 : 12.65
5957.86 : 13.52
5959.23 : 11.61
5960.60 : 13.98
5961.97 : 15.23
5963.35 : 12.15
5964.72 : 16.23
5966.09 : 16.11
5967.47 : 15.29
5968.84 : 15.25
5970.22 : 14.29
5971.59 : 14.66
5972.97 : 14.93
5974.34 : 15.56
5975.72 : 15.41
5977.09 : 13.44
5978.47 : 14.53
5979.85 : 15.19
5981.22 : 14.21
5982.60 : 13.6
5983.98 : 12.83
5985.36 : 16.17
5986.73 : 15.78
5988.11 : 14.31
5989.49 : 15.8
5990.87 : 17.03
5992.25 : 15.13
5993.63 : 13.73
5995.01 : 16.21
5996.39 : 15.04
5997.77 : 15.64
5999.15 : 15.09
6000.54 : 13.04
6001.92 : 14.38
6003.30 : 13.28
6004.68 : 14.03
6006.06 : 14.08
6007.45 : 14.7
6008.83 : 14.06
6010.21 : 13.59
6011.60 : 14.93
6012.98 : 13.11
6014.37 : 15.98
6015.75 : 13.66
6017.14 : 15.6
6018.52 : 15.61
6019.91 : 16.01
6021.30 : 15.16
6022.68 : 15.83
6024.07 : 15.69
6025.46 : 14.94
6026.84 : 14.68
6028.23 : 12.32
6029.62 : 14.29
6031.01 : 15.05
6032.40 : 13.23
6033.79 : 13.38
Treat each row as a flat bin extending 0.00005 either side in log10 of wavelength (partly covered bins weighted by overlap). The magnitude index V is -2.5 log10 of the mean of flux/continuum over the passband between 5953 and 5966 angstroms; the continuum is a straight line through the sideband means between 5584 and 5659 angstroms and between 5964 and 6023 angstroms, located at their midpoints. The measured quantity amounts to 0.09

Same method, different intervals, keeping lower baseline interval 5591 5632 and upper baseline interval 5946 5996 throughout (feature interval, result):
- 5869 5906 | 0.02 mag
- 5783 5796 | 0.02 mag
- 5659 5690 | -0.04 mag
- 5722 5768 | -0.03 mag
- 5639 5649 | 0.04 mag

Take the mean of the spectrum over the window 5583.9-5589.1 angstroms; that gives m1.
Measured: 17.3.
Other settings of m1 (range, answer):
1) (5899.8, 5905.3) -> 14.7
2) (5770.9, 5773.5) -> 17.1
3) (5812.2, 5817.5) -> 16.2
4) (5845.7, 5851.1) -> 14.3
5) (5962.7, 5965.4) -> 14.2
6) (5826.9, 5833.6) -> 14.6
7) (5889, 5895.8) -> 14.5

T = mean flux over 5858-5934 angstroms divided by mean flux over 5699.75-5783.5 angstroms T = 0.95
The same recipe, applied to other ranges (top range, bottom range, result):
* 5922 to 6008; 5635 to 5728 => 0.92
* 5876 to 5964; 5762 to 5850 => 0.95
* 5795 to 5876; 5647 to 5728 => 0.94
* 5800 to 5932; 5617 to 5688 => 0.94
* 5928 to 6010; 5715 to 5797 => 0.93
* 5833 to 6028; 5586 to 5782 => 0.93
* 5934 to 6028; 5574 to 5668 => 0.92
